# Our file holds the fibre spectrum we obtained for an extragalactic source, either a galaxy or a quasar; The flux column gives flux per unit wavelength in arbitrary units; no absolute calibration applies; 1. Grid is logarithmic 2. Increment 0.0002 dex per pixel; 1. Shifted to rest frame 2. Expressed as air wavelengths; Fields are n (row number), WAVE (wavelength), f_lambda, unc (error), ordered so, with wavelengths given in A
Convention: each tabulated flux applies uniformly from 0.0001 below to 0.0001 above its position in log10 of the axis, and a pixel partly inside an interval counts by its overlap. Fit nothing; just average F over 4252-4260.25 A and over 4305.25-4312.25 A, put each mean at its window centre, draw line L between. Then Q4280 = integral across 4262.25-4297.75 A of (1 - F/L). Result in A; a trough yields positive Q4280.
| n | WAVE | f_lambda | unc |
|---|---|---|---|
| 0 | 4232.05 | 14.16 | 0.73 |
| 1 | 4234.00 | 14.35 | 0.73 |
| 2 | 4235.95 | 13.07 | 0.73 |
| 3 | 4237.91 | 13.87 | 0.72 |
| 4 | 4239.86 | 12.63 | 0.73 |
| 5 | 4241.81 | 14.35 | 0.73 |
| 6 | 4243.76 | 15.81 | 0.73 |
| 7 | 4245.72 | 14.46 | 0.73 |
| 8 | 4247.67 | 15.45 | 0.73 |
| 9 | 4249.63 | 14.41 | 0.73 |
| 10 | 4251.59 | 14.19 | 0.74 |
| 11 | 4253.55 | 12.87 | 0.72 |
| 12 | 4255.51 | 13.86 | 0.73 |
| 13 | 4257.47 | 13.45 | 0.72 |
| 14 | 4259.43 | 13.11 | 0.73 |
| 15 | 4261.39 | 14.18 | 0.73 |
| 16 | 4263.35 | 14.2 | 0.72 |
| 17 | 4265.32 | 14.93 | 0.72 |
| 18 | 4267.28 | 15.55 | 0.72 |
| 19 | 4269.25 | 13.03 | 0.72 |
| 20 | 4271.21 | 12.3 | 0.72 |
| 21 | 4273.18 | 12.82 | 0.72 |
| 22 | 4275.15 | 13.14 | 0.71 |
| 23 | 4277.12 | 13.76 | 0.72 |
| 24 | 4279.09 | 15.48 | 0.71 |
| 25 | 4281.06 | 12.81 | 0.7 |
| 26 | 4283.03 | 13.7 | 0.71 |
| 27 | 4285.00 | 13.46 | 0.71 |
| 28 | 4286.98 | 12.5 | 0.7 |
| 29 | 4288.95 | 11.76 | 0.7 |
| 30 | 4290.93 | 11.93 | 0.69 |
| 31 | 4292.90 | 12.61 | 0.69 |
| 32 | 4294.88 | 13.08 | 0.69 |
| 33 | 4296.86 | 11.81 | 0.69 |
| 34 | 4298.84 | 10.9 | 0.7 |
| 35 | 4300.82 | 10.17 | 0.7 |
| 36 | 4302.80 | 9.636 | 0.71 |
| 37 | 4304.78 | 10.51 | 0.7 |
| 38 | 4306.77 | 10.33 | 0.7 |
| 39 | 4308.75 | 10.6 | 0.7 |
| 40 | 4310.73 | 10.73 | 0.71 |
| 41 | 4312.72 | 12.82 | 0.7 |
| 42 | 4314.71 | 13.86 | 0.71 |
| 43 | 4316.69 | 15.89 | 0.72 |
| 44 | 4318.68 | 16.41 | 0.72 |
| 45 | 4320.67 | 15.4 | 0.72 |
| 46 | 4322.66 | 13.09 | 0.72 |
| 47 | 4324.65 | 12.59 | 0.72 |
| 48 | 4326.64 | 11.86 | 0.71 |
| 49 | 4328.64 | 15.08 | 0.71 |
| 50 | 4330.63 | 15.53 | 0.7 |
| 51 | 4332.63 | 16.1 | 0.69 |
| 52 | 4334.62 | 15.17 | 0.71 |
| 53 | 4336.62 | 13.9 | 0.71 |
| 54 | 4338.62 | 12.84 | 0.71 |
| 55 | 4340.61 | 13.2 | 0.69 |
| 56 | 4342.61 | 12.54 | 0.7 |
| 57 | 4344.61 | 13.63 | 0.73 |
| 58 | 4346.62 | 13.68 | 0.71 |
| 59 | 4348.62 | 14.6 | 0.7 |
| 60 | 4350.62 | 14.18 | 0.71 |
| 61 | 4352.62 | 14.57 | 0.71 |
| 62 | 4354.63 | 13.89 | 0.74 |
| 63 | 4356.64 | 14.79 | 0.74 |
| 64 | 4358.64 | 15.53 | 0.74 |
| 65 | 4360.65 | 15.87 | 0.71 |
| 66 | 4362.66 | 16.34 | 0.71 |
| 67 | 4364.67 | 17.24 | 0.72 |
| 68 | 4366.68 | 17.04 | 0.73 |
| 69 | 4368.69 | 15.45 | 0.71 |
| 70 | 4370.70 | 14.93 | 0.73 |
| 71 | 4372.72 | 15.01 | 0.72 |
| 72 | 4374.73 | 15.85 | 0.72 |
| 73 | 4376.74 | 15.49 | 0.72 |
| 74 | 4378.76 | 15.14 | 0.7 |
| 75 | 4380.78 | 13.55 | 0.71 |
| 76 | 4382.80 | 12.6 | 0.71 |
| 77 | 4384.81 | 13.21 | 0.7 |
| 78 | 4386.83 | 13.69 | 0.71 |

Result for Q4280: -3.2 A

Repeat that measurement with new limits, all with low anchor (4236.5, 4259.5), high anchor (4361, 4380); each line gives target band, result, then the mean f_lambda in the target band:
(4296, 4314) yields 4.8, 10.9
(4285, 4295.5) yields 1.6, 12.5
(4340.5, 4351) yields 1.2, 13.6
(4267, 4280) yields 0.7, 13.6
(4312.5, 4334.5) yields 0.9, 14.5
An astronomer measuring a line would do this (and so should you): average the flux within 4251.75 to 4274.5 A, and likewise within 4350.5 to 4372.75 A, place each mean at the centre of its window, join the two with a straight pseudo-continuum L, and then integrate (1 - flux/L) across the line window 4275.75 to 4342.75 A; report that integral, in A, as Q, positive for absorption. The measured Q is 7.0 A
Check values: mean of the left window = 13.7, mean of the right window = 15.5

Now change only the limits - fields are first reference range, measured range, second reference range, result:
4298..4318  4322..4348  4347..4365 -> -0.48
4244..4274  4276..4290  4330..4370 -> 0.83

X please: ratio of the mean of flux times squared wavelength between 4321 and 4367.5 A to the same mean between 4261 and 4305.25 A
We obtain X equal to 1.2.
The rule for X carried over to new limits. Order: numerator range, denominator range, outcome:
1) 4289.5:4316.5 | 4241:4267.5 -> 0.83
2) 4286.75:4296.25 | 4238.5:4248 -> 0.87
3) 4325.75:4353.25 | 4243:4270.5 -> 1.03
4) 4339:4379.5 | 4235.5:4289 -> 1.13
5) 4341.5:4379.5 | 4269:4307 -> 1.26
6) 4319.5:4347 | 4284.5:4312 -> 1.24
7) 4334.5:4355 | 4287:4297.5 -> 1.15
